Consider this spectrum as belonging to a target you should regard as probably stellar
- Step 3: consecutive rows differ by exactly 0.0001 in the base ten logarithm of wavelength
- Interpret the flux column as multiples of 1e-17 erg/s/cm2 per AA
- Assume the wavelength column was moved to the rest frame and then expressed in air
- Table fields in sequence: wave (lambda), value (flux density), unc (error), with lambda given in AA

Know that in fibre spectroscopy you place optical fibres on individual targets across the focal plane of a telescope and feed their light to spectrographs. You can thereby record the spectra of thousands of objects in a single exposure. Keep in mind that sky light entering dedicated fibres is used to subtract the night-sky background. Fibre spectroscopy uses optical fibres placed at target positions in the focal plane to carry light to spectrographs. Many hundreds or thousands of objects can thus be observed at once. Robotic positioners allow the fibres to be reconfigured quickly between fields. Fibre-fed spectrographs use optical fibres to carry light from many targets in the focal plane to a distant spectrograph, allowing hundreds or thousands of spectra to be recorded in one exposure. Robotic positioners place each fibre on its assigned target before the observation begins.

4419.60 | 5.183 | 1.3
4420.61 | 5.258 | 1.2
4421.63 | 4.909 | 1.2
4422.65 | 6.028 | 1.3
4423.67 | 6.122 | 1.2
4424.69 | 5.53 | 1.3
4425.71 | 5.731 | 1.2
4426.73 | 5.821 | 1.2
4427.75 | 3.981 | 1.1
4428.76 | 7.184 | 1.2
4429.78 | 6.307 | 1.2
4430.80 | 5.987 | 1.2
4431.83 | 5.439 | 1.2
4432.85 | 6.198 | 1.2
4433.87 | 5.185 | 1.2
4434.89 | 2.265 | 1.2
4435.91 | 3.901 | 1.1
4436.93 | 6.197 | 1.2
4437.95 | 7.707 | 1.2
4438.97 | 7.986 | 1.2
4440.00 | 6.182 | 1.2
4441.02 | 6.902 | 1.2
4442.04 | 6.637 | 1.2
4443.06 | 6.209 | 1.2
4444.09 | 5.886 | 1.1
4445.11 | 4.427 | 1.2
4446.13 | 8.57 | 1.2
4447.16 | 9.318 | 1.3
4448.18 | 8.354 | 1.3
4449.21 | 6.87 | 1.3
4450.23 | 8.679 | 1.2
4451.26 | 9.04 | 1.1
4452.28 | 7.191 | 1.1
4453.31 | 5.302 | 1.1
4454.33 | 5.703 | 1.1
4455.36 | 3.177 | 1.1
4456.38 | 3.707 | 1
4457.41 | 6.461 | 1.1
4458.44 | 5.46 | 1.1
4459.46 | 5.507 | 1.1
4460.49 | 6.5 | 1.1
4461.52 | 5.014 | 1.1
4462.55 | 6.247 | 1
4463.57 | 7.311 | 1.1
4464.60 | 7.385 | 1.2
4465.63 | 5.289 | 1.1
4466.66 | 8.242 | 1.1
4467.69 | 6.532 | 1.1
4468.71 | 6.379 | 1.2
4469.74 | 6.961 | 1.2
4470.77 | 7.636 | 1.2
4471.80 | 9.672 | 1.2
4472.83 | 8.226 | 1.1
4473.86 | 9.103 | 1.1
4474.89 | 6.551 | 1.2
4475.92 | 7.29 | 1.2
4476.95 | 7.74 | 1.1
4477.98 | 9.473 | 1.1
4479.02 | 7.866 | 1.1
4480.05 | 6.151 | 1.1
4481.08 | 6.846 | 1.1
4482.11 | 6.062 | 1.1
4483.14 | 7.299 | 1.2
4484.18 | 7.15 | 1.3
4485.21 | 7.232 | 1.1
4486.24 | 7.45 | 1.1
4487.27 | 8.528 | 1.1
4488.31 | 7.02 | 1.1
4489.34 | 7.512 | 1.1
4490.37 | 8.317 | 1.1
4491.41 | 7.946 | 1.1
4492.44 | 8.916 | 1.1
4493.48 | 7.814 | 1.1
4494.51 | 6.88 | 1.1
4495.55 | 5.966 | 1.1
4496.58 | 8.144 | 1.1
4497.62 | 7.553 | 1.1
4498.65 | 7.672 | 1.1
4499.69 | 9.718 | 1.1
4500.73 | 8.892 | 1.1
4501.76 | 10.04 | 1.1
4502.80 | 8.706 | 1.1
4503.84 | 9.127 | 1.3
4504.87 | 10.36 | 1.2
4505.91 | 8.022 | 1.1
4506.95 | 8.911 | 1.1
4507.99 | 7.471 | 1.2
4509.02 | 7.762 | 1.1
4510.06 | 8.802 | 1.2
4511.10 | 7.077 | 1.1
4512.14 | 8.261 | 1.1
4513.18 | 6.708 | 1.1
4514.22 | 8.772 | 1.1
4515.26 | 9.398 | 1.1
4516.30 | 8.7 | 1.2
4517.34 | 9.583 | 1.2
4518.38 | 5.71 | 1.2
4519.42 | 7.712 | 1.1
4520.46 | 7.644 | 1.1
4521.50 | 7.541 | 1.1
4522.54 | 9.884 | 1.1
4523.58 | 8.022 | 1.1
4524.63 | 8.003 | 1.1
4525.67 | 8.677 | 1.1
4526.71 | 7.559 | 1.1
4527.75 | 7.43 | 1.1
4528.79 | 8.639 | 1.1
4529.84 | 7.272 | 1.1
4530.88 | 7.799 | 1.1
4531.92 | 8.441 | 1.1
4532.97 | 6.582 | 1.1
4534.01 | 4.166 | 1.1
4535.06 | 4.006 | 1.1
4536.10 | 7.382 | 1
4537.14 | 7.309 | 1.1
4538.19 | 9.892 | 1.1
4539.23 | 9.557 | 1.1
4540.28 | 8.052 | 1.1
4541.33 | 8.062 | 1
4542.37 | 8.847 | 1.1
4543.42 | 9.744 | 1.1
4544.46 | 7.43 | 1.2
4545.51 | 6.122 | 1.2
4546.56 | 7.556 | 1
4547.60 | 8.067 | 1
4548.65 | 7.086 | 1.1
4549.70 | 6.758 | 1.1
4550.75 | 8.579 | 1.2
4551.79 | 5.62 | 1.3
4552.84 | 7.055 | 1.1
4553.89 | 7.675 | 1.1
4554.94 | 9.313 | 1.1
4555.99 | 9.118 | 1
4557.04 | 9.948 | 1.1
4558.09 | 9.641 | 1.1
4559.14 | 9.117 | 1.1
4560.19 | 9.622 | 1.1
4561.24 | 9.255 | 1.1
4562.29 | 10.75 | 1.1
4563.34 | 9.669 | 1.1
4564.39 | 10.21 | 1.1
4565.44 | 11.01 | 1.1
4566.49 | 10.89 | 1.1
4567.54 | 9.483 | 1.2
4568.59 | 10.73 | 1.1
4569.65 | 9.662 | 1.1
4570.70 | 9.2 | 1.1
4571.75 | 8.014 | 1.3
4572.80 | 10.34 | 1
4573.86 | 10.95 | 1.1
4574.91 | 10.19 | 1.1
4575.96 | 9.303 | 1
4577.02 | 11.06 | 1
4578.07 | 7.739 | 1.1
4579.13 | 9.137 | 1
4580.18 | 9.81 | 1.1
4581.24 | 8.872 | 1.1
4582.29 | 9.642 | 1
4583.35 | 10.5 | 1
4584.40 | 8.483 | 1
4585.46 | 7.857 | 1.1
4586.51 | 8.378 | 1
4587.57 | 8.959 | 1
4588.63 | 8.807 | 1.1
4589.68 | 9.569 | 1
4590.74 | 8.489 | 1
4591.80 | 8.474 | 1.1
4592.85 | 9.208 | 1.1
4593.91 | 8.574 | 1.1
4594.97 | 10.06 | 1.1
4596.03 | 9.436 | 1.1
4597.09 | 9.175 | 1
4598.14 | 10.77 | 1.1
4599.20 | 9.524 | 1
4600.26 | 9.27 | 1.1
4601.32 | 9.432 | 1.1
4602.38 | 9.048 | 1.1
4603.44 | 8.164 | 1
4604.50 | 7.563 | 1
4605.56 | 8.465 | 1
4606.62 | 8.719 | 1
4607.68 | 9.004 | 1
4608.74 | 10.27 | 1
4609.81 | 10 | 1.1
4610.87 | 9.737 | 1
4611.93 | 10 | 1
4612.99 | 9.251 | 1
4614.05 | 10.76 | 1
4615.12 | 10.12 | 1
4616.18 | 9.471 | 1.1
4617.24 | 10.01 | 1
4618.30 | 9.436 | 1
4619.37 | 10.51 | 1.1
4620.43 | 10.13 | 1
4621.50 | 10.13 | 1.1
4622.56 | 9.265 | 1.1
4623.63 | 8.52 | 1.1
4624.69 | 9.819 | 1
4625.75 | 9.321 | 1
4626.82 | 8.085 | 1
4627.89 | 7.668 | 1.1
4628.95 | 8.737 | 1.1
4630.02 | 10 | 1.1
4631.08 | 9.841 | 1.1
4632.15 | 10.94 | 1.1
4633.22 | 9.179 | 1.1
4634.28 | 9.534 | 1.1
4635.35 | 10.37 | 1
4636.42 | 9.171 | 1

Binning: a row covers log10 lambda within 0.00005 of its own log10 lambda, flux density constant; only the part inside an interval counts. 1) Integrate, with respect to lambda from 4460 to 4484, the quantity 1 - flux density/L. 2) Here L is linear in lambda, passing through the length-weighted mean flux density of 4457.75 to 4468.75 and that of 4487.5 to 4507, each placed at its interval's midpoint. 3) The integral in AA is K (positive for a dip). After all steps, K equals -1.3 AA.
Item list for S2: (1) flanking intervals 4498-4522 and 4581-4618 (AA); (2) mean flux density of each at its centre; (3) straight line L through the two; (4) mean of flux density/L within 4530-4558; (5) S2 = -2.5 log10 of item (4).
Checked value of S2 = 0.13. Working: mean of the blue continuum 8.37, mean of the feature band 7.72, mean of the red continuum 9.27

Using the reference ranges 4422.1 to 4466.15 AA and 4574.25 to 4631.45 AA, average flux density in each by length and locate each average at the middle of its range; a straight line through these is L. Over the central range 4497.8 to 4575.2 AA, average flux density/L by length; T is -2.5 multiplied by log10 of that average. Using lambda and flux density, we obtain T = -0.06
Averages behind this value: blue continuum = 6.16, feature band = 8.47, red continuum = 9.31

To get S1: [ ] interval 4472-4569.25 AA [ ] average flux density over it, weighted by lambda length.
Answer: 8.16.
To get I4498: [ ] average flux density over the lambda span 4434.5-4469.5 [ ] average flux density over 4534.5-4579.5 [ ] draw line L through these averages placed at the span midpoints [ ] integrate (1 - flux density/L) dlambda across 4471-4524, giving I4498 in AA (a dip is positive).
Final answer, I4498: -4.2 AA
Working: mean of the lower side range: 6.39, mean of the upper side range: 8.81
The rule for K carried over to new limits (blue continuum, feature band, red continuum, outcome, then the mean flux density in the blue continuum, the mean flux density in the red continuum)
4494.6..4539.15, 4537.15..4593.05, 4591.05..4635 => -1.9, 7.99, 9.41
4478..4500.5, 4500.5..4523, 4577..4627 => -1.4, 7.58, 9.3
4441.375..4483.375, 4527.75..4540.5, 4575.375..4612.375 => 1.1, 6.88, 9.19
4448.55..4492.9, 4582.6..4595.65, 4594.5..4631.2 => 0.1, 7.05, 9.42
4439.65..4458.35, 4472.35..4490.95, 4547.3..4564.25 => -0.9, 6.57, 8.62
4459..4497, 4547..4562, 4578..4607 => 0.1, 7.3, 9.03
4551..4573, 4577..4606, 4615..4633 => 1.1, 9.33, 9.51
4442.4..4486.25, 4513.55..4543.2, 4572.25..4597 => 1.0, 6.91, 9.29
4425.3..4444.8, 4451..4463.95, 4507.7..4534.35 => 1.1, 5.87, 7.86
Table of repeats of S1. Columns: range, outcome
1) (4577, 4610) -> 9.1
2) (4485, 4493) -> 7.89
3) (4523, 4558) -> 7.78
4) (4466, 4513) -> 7.88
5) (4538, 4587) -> 9.02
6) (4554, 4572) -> 9.72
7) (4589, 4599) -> 9.31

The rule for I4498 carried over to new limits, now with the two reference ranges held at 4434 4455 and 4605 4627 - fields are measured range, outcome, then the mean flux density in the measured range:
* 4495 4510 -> -1.65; 8.46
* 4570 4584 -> -1.06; 9.59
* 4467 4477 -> -0.73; 7.62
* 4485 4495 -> -0.51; 7.78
